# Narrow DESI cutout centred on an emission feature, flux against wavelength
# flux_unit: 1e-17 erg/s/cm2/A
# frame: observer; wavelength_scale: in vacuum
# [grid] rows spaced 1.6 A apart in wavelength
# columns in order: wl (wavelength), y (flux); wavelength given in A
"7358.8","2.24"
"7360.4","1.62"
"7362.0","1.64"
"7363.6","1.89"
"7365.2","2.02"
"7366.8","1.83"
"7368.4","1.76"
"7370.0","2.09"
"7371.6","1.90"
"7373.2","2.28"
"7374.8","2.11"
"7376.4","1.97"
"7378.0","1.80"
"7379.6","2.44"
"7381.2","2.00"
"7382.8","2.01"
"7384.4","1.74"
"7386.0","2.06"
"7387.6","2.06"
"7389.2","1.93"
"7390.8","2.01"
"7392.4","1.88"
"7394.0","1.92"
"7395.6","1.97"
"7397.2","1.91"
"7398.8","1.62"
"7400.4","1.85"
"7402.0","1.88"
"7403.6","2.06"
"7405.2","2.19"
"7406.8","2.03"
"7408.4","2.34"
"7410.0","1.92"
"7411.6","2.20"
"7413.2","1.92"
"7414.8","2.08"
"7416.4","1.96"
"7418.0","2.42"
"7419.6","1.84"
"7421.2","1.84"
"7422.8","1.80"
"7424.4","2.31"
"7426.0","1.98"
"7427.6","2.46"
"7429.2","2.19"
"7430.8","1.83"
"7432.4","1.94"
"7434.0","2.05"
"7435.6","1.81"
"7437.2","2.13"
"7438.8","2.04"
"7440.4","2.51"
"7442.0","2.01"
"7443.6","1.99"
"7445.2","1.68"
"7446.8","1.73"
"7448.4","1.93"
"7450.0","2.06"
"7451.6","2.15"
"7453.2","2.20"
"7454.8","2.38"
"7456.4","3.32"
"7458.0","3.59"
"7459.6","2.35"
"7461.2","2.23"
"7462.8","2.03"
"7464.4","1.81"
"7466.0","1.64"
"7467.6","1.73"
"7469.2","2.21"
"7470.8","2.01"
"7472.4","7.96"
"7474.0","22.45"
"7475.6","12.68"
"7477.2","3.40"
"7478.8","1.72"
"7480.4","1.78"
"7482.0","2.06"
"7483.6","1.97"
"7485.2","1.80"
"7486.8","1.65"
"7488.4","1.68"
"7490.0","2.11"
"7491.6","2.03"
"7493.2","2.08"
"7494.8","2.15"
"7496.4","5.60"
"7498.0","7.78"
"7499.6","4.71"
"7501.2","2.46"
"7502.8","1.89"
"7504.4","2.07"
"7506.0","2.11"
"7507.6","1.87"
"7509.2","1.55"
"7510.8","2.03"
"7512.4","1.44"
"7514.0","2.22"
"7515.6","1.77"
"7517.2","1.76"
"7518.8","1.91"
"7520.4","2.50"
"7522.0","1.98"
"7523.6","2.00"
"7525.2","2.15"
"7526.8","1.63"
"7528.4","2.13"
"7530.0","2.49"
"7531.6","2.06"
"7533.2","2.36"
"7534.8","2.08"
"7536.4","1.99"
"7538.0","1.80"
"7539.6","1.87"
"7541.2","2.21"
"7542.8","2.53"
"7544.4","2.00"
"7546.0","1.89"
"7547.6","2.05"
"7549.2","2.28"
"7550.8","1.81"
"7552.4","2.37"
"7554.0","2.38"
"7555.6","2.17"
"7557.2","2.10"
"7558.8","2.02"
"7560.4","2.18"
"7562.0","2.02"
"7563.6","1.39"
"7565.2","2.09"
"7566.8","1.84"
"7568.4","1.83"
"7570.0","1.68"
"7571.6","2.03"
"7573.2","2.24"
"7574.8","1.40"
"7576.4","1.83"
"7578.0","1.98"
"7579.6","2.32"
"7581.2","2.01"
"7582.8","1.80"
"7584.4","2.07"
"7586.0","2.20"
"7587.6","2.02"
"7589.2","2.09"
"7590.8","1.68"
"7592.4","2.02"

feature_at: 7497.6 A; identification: [N II] 6583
